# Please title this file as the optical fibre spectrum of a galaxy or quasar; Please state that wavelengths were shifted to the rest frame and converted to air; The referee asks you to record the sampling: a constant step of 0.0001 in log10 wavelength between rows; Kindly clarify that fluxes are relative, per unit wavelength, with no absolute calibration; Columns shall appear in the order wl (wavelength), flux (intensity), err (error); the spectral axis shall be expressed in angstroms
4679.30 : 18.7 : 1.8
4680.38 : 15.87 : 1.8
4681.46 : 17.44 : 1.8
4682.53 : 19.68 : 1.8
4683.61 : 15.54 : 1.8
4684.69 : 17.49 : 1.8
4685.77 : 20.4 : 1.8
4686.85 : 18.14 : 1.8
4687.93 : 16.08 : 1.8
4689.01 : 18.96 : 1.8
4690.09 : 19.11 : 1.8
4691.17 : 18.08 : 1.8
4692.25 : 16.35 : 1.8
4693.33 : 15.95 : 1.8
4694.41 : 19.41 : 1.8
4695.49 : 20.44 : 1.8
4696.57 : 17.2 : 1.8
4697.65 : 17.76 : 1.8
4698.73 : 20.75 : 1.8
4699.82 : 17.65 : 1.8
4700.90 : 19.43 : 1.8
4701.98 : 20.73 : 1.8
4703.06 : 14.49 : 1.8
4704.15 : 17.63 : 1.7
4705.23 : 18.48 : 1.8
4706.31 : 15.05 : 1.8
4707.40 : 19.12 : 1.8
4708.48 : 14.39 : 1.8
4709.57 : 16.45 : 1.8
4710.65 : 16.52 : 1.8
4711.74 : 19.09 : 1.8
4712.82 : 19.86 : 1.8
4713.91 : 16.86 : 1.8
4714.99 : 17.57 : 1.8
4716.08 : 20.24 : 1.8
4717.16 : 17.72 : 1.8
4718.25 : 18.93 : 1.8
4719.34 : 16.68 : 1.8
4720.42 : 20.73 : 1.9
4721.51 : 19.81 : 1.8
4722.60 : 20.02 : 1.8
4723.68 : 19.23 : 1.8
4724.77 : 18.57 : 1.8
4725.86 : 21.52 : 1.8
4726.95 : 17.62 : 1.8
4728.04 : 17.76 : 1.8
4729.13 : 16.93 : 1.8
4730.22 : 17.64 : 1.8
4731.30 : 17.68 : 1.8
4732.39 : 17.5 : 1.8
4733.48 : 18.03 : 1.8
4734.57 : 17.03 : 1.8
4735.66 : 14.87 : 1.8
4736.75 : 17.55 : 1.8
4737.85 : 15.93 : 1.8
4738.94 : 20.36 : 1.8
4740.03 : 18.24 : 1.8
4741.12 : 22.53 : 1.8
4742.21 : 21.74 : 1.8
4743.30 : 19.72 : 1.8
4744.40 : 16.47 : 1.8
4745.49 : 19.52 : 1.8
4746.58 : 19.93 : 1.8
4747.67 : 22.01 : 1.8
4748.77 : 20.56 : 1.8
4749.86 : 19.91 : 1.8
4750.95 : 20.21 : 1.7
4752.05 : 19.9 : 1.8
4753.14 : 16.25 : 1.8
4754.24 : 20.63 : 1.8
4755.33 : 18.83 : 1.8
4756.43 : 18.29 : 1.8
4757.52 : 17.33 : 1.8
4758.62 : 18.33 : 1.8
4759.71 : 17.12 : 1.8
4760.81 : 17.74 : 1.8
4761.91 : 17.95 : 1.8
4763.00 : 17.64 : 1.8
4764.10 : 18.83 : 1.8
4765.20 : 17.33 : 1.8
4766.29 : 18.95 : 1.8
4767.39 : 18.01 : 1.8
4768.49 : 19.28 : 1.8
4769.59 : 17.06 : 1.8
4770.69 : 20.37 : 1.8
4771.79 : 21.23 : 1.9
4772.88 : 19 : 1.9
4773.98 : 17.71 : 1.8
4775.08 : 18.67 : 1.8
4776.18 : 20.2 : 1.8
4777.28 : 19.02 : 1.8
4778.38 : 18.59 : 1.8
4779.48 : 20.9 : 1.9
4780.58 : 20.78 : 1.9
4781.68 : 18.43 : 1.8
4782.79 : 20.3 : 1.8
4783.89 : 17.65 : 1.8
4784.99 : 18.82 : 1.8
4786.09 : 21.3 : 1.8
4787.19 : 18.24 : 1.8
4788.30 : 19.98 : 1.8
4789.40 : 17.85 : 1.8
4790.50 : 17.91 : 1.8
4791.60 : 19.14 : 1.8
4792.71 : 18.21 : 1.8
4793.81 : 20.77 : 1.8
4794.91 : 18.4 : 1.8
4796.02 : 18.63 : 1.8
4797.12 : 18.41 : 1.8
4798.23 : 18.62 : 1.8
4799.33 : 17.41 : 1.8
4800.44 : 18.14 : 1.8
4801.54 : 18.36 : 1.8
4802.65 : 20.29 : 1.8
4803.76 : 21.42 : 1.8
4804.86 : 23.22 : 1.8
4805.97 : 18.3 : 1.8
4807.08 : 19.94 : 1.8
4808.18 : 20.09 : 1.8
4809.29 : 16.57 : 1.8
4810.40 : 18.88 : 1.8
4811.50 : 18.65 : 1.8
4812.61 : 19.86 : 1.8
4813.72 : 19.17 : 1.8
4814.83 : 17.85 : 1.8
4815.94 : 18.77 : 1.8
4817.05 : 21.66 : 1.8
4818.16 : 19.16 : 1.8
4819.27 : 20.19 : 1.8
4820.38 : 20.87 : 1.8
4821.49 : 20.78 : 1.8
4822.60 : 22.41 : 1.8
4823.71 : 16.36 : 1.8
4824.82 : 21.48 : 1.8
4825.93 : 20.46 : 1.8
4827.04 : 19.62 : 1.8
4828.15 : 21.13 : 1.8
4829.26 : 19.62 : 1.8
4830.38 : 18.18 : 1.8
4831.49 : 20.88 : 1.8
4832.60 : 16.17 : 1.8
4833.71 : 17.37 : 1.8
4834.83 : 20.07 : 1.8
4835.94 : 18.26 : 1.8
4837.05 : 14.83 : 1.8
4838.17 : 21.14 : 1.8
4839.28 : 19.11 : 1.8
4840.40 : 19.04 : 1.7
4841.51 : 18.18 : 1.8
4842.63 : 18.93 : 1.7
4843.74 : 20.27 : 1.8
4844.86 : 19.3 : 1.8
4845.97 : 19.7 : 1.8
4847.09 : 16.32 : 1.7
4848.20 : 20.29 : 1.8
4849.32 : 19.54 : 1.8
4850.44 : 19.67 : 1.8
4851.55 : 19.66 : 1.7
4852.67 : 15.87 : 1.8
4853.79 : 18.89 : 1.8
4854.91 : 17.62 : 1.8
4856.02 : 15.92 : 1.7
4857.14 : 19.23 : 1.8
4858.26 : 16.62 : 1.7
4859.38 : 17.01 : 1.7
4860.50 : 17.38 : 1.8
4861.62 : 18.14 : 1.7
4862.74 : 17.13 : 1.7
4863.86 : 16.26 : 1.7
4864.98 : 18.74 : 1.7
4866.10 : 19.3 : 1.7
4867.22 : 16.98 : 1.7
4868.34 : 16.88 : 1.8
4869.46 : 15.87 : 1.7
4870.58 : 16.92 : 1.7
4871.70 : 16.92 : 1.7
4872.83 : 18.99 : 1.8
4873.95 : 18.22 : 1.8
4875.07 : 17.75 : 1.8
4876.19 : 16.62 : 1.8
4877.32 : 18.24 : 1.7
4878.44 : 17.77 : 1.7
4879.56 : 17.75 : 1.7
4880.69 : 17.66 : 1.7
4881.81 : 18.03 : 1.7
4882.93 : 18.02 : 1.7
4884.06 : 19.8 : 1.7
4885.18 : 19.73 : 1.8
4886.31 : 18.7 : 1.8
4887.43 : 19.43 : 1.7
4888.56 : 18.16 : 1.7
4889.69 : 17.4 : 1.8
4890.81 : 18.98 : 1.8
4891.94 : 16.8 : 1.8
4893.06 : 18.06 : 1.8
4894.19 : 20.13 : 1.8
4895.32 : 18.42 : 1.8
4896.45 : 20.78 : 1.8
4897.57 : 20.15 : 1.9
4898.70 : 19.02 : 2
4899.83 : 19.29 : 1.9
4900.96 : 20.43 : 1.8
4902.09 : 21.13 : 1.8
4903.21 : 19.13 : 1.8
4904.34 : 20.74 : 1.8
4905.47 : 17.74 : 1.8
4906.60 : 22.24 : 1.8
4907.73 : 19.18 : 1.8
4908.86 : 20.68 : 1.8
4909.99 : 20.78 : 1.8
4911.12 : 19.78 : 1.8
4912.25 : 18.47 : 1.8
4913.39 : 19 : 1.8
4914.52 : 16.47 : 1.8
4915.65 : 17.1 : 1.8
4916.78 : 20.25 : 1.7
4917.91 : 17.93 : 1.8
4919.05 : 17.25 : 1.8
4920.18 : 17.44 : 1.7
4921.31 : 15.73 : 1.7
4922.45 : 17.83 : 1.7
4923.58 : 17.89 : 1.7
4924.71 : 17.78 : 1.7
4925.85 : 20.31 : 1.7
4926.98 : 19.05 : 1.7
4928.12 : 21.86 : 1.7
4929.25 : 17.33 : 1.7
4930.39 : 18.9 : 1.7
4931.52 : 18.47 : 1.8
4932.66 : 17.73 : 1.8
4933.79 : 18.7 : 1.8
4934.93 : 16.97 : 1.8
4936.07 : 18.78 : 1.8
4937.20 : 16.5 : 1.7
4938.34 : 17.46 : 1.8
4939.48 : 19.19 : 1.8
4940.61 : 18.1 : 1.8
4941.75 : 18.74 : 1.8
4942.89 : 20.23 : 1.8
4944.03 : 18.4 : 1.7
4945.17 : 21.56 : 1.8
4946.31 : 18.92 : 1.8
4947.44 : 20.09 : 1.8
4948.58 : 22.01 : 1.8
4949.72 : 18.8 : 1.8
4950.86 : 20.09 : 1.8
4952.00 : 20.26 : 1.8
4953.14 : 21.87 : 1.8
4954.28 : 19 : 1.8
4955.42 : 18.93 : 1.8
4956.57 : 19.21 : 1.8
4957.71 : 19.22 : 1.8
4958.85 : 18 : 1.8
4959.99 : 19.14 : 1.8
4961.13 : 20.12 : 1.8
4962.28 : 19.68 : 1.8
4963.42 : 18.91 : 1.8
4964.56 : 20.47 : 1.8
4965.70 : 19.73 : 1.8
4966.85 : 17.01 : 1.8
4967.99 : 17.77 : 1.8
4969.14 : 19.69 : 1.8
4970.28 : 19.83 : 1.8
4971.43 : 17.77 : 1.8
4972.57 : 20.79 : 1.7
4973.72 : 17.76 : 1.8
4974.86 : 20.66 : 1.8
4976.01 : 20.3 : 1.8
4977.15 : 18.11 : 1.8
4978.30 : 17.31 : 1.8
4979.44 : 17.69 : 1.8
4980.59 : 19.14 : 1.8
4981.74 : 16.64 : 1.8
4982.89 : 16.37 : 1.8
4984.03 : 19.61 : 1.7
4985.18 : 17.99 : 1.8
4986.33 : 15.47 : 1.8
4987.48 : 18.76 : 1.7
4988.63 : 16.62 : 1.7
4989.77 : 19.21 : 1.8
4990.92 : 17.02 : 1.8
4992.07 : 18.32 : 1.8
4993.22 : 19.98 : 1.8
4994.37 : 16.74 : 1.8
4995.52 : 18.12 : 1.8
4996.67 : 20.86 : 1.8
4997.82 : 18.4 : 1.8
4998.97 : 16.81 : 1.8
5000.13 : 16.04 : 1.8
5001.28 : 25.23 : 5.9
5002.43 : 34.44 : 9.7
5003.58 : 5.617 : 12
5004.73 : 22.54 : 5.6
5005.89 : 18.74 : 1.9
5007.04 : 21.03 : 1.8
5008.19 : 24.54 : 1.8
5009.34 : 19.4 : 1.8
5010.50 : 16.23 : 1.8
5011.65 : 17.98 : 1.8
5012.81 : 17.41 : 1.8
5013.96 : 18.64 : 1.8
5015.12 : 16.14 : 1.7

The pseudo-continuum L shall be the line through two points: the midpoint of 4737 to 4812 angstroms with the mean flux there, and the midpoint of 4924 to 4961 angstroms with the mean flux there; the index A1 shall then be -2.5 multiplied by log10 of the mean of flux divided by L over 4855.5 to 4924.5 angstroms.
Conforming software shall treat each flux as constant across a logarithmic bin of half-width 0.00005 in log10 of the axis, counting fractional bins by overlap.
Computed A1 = 0.043 mag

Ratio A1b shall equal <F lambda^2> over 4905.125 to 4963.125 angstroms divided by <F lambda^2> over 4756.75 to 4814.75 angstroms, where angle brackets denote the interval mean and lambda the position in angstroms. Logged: 1.06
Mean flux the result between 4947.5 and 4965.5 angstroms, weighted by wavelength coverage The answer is 19.7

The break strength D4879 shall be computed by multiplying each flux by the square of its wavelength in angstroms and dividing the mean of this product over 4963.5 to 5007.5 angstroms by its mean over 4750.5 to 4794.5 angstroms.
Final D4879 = 1.09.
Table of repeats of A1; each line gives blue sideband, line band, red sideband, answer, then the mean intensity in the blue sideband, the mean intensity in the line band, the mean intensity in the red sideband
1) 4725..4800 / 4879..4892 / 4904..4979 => 0.03 mag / 18.8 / 18.4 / 19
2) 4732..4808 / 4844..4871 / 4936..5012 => 0.06 mag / 19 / 17.9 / 19.1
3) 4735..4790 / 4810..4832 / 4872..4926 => -0.05 mag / 19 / 19.8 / 18.7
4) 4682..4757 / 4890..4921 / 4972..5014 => -0.02 mag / 18.4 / 19.1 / 18.8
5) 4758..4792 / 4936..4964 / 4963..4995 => -0.05 mag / 18.8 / 19.3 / 18.4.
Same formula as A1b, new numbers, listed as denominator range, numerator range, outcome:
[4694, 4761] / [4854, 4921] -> 1.06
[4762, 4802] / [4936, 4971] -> 1.10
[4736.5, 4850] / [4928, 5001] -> 1.05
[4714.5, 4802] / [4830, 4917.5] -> 1.03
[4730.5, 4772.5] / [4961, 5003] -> 1.12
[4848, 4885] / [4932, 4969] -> 1.11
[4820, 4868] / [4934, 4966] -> 1.08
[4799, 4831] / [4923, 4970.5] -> 1.03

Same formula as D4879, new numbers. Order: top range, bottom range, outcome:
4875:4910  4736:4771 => 1.07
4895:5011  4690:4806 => 1.11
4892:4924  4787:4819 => 1.04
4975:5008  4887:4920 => 1.02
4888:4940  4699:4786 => 1.08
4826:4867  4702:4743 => 1.07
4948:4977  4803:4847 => 1.06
